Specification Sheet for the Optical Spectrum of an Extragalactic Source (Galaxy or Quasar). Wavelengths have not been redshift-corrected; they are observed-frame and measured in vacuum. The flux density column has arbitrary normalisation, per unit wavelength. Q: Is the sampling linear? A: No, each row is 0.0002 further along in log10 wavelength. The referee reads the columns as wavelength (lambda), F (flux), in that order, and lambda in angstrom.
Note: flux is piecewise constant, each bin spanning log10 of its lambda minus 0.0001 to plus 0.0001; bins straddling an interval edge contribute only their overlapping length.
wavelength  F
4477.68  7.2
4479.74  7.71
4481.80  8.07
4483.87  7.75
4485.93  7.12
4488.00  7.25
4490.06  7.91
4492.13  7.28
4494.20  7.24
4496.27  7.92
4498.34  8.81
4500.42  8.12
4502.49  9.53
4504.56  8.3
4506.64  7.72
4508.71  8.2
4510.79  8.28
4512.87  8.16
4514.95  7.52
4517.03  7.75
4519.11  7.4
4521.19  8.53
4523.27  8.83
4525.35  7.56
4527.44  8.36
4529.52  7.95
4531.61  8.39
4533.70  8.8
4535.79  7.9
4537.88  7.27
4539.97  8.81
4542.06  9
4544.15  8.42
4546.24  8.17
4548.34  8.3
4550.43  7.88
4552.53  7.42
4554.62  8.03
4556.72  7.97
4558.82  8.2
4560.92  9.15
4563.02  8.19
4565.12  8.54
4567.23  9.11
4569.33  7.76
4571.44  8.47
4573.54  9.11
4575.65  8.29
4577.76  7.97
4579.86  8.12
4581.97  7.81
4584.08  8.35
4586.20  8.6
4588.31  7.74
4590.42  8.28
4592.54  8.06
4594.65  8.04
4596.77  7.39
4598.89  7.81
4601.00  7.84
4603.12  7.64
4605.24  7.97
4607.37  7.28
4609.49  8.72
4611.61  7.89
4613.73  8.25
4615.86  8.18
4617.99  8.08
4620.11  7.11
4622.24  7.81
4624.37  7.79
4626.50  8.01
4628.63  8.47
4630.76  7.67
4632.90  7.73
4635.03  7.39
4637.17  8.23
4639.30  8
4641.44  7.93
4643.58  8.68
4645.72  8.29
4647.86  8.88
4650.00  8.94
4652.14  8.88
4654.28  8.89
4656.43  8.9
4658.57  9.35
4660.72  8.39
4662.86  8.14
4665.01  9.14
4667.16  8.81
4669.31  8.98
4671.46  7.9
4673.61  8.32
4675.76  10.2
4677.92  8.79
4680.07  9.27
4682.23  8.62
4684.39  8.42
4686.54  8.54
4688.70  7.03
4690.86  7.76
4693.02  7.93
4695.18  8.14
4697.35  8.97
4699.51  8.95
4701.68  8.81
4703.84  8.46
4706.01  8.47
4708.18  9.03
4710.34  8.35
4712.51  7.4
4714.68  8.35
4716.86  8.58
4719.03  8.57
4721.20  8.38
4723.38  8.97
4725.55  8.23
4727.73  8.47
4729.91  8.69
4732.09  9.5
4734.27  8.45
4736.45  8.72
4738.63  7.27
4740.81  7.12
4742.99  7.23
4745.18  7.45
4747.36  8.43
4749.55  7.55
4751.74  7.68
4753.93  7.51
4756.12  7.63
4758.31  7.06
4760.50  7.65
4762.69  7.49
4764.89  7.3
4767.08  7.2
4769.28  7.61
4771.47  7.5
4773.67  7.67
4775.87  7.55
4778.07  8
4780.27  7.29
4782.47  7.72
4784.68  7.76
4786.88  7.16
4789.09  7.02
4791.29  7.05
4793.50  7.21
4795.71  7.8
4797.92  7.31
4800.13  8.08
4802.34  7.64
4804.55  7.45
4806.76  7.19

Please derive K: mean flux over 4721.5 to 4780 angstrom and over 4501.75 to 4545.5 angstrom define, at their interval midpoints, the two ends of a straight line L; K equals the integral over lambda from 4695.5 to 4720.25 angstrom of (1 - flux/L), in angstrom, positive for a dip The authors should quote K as -1.9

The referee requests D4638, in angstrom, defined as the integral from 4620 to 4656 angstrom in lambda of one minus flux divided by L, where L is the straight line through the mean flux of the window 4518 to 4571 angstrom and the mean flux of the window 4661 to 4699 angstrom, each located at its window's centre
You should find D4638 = 1.03 angstrom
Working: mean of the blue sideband 8.24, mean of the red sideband 8.53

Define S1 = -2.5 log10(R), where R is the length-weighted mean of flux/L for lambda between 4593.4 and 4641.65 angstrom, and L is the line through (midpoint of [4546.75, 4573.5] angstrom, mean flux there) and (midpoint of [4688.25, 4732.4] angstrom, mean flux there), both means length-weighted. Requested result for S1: 0.062 mag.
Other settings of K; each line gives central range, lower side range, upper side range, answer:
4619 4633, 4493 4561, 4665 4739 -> 0.95 angstrom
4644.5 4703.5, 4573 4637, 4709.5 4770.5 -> -4.98 angstrom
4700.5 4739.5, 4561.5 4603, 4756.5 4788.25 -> -4.09 angstrom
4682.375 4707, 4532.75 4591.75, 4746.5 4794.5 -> -1.74 angstrom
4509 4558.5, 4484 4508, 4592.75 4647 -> -1.19 angstrom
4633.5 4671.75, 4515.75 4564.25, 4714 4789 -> -2.55 angstrom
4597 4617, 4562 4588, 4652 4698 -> 1.17 angstrom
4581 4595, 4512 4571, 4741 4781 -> -0.13 angstrom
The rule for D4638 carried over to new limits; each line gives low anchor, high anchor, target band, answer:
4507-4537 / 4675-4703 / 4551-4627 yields 1.8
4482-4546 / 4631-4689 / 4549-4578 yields -0.2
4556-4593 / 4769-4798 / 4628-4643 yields 0.3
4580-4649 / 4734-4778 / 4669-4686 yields -2.1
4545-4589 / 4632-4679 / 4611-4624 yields 0.9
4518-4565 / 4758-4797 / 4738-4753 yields 0.0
